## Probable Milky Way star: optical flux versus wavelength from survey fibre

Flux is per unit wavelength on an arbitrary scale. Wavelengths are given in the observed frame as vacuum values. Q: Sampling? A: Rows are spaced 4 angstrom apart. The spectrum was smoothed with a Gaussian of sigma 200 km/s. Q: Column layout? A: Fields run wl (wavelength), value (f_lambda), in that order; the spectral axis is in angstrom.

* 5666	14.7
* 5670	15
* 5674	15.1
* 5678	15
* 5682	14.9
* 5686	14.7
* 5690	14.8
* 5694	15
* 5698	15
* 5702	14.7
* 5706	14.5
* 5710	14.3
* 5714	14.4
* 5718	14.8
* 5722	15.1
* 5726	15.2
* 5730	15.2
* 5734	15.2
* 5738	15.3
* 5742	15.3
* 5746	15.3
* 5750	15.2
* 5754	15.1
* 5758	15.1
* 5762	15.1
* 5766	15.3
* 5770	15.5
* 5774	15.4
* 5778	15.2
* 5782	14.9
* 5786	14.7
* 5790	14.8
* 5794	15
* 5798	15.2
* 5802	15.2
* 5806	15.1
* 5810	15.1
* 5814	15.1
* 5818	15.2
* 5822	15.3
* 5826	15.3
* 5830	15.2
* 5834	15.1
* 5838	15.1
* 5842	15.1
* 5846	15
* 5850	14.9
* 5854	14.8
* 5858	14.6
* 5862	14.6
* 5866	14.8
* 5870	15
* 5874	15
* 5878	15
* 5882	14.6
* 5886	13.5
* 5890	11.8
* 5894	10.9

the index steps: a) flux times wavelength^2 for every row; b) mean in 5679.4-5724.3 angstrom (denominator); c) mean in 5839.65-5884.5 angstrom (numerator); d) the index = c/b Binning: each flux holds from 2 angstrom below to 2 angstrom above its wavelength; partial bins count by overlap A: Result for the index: 1.1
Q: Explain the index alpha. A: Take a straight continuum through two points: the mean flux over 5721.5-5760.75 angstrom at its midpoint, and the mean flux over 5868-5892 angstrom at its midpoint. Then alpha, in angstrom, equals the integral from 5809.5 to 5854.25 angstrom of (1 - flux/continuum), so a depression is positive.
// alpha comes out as -1.8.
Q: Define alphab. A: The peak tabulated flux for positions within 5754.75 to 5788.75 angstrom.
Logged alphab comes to 15.5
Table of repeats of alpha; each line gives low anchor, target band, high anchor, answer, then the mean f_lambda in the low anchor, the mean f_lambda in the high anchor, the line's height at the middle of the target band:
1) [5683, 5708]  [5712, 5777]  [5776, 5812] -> -1.10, 14.8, 15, 14.9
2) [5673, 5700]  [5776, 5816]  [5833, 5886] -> -0.44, 14.9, 14.8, 14.9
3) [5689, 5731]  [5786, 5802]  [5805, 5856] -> 0.03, 14.8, 15.1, 15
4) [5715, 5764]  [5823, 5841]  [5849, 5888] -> -0.45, 15.1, 14.7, 14.8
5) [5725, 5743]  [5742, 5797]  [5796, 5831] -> 0.31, 15.2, 15.2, 15.2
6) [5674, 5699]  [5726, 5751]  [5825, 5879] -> -0.54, 14.9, 15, 14.9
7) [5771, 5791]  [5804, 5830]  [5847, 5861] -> -0.49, 15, 14.8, 14.9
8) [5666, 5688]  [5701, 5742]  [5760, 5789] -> 0.35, 14.9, 15.1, 15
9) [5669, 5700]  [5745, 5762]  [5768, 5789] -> -0.10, 14.9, 15.1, 15.1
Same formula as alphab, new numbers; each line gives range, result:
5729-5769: 15.3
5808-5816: 15.1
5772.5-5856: 15.4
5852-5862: 14.8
